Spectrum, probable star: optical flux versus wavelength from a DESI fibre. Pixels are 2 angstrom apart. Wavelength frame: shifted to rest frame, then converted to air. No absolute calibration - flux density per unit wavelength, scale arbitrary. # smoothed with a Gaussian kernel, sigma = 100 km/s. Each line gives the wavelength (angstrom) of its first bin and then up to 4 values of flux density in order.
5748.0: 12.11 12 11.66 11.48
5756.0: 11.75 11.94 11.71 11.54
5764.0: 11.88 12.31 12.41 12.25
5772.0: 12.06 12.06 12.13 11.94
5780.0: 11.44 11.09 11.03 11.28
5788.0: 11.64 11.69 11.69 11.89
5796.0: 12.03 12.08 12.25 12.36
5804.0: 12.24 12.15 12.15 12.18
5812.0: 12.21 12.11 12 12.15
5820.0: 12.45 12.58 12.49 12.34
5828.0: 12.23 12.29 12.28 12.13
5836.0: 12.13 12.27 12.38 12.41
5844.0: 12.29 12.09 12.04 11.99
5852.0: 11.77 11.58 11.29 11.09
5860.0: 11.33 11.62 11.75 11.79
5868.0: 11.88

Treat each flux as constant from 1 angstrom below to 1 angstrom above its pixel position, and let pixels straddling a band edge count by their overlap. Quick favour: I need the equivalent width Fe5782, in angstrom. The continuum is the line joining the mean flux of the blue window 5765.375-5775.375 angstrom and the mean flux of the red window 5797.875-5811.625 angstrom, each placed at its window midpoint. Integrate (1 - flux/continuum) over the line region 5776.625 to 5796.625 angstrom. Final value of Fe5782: 1.0 angstrom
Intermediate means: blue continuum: 12.2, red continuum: 12.2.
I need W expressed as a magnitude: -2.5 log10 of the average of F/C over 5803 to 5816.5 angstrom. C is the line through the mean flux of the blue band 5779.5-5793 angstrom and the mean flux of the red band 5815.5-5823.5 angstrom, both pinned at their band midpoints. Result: -0.009 mag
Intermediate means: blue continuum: 11.4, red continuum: 12.3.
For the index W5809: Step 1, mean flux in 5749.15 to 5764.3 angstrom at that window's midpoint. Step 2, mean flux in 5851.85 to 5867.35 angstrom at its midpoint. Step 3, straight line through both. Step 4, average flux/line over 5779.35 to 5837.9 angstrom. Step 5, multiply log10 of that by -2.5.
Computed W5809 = -0.037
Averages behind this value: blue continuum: 11.7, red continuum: 11.5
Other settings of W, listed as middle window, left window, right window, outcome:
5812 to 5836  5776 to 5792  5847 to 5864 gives -0.06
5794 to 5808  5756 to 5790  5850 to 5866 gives -0.04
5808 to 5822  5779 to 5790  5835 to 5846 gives -0.03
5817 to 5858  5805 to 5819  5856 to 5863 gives -0.04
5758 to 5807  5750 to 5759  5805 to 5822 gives 0.01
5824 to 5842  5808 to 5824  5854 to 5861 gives -0.04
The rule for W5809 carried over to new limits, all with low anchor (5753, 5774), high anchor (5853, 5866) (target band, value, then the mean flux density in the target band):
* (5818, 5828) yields -0.07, 12.4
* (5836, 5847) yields -0.07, 12.3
